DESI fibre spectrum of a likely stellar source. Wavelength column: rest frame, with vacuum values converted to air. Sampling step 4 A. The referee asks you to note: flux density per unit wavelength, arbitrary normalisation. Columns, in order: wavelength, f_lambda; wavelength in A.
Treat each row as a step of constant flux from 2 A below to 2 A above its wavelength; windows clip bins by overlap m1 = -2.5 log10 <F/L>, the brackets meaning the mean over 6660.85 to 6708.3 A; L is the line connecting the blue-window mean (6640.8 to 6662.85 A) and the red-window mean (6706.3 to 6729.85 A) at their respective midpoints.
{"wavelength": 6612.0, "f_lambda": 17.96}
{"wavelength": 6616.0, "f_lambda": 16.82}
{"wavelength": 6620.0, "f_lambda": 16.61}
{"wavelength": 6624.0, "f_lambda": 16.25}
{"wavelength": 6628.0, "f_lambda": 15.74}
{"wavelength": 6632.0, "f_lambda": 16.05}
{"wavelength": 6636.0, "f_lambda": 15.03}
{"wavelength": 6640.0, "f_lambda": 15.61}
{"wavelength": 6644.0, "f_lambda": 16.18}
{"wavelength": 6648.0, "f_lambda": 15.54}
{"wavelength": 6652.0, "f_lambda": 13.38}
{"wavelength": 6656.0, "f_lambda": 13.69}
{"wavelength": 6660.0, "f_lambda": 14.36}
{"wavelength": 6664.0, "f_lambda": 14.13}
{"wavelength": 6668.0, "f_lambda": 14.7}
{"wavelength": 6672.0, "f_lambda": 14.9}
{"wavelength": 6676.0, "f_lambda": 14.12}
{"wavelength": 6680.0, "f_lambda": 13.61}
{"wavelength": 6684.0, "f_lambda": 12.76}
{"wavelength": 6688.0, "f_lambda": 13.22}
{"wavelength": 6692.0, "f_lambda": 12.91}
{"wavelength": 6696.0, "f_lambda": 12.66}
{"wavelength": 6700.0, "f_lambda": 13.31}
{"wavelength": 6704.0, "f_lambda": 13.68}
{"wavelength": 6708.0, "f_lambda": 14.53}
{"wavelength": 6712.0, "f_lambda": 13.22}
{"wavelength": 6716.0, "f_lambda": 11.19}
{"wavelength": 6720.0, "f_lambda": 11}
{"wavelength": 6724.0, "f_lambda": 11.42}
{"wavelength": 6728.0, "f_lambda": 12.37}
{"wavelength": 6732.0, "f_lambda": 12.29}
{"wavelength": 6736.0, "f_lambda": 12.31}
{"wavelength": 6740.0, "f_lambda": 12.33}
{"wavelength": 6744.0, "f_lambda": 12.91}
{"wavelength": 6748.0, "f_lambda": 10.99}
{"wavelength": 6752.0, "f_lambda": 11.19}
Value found -0.02 mag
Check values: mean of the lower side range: 14.7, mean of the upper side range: 12.3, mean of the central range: 13.7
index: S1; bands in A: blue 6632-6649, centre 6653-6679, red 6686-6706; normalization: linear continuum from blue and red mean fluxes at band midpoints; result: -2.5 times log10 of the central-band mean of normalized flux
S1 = 0.02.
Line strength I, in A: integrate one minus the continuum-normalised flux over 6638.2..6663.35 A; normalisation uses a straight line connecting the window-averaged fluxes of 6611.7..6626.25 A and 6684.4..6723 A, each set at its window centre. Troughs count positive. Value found 0.9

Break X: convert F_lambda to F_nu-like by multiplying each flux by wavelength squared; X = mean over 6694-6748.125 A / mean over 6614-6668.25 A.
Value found 0.8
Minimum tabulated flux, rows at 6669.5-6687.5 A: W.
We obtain 12.76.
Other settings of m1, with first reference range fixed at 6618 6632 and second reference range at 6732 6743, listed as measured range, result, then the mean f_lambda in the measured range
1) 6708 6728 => 0.08 mag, 12.1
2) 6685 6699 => 0.08 mag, 12.9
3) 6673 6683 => 0.04 mag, 13.9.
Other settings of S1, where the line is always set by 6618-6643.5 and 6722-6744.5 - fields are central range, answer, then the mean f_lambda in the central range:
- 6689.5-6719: 0.02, 13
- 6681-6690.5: 0.07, 13.1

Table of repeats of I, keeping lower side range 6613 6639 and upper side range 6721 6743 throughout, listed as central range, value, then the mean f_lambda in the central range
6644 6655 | 0.4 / 14.7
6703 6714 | -0.7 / 13.8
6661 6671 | 0.1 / 14.5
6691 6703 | 0.4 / 13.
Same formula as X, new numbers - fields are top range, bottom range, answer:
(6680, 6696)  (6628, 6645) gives 0.84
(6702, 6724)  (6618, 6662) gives 0.84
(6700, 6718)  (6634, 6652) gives 0.88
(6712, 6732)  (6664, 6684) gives 0.84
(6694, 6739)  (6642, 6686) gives 0.89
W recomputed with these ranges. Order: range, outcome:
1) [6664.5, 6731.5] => 11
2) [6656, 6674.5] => 13.69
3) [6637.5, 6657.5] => 13.38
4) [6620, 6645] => 15.03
